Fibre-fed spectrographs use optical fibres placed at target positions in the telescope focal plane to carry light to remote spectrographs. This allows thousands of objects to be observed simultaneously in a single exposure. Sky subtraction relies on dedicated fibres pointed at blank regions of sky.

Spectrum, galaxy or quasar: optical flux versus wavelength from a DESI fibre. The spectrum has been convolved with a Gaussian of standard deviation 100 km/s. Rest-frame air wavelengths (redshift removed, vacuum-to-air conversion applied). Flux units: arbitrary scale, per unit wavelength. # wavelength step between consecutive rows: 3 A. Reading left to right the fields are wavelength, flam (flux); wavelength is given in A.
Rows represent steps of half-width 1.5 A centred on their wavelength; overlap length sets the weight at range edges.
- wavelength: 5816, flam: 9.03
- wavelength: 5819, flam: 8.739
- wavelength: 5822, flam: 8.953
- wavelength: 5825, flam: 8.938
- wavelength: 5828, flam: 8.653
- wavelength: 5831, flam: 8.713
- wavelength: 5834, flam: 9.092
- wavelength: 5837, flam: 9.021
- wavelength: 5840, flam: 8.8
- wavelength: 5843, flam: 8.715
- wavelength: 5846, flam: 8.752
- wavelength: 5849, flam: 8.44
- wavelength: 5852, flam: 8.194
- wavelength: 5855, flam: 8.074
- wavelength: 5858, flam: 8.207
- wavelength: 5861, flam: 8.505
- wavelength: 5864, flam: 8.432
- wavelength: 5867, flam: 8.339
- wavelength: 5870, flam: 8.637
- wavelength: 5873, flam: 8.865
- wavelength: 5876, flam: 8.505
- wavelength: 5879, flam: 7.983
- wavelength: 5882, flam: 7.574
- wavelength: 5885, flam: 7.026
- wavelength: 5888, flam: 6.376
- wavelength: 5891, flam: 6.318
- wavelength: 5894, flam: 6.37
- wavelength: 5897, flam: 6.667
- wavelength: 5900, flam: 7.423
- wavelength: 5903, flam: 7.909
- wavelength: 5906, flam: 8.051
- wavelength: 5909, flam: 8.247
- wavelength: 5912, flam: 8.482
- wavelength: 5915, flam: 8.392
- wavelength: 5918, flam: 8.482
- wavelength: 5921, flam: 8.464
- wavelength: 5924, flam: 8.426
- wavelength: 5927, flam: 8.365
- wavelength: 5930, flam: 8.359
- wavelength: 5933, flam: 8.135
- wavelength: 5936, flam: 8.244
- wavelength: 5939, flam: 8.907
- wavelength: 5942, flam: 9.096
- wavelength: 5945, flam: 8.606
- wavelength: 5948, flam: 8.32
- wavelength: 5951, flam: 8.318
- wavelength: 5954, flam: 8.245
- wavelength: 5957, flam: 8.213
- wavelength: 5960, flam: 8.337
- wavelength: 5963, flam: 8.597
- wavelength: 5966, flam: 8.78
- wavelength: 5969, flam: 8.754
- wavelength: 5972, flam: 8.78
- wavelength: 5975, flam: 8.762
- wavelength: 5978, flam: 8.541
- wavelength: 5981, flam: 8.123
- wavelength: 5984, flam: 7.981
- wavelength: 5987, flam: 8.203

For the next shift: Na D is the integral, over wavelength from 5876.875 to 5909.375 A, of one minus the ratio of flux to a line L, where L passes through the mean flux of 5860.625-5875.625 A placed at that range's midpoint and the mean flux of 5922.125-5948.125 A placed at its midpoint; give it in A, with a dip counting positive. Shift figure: 4.9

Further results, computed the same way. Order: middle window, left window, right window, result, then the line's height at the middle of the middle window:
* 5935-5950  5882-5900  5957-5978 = -1.2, 8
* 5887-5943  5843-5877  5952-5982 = 3.7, 8.49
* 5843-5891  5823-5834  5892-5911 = 0.1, 8.09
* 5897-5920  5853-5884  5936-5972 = 1.0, 8.41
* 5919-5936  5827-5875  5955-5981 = 0.4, 8.57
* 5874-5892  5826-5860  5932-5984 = 2.5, 8.57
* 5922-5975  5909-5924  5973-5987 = -0.7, 8.39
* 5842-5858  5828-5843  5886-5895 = -0.4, 8.21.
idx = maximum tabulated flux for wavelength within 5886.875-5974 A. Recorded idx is 9.096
